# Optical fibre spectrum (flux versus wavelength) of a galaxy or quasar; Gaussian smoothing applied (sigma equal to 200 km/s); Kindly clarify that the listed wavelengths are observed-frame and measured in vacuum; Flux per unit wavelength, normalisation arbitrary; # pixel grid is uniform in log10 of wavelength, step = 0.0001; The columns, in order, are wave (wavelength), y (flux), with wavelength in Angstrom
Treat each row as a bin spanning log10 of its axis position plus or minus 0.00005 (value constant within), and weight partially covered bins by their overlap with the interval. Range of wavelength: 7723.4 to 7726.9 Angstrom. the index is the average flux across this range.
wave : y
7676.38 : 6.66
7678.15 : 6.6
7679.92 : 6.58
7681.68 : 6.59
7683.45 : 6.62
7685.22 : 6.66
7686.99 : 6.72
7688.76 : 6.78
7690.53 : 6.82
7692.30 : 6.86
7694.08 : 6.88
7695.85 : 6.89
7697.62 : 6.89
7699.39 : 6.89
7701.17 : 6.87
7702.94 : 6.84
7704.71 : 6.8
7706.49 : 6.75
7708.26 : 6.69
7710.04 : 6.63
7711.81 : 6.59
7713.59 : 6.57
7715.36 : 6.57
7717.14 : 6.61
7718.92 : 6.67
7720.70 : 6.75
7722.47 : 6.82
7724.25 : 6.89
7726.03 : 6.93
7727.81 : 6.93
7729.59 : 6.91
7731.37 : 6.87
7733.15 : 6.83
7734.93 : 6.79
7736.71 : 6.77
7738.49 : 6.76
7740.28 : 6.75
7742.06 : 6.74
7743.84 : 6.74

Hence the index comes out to 6.91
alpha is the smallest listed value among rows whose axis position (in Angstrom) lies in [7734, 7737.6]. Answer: 6.77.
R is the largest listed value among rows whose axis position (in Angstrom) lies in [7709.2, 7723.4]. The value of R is 6.82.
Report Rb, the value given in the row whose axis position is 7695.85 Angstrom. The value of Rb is 6.89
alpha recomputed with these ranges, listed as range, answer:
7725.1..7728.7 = 6.93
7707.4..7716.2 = 6.57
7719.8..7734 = 6.75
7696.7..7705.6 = 6.8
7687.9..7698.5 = 6.78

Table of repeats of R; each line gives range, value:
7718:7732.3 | 6.93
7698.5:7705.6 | 6.89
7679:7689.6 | 6.78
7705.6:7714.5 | 6.75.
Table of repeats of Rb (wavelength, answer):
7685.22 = 6.66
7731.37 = 6.87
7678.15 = 6.6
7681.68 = 6.59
